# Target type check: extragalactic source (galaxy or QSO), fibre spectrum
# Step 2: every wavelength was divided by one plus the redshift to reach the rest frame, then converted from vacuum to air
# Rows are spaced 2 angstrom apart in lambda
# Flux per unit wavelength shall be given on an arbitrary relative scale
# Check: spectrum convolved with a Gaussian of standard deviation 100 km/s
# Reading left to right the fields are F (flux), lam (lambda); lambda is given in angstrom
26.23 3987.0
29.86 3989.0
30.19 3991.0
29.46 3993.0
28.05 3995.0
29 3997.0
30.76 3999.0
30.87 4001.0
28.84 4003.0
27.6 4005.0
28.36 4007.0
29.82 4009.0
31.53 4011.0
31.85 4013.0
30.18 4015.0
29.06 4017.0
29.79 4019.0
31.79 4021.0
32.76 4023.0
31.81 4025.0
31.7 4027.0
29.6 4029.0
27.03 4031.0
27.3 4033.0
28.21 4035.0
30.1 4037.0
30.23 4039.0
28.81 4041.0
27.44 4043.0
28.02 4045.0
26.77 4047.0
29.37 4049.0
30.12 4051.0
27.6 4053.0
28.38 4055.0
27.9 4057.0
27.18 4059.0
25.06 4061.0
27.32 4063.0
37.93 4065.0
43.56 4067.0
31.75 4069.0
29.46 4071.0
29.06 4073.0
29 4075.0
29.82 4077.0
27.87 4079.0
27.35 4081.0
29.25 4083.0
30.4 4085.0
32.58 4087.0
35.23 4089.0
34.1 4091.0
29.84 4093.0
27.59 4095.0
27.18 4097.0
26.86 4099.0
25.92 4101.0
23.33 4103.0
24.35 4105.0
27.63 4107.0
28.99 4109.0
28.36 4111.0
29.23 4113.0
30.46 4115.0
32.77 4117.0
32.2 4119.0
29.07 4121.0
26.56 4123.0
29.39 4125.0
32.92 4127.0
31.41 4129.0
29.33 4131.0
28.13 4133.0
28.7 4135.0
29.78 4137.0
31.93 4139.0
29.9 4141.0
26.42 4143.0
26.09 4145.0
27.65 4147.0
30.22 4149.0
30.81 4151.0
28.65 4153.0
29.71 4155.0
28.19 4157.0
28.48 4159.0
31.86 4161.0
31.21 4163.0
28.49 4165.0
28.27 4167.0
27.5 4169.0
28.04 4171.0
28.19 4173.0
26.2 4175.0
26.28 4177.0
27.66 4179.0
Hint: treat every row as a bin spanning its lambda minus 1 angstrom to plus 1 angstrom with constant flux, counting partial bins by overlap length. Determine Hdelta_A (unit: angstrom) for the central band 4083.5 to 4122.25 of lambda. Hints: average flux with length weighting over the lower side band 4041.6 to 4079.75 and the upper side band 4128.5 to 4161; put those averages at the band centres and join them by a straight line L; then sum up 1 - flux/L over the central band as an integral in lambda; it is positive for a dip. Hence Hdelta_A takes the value 0.20 angstrom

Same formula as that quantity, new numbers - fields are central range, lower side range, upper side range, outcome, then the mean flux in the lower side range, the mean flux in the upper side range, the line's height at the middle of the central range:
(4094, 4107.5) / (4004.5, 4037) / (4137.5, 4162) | 1.6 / 29.9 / 29.2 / 29.5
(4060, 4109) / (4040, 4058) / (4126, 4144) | -1.3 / 28.3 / 29.8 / 28.9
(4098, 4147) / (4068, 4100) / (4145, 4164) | 1.5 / 29.8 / 29.5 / 29.6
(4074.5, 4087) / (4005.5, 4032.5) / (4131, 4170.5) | 0.2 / 30.3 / 29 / 29.7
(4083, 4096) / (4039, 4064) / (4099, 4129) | -1.4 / 27.9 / 28.7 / 28.4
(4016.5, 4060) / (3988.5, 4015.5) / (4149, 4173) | 0.7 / 29.7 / 29.2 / 29.6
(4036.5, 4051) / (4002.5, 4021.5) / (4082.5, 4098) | 0.7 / 29.9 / 30.8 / 30.2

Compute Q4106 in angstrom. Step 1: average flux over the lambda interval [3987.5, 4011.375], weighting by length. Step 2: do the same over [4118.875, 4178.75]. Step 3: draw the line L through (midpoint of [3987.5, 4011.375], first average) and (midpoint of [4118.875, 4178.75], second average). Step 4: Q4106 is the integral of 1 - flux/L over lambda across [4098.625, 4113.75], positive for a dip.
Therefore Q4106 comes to 1.2 angstrom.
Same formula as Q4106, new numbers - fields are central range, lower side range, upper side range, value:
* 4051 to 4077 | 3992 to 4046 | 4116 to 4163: -0.6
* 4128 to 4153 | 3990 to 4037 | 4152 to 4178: -0.4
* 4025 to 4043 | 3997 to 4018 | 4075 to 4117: 0.2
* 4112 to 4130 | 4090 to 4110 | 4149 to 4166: -1.3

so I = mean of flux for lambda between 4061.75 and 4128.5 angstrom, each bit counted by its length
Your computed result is 29.9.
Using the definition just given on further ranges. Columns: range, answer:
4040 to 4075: 29.7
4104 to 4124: 29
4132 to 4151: 28.9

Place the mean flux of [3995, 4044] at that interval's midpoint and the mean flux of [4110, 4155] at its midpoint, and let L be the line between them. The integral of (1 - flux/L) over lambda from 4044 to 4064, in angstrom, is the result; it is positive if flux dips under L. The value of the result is 1.3 angstrom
